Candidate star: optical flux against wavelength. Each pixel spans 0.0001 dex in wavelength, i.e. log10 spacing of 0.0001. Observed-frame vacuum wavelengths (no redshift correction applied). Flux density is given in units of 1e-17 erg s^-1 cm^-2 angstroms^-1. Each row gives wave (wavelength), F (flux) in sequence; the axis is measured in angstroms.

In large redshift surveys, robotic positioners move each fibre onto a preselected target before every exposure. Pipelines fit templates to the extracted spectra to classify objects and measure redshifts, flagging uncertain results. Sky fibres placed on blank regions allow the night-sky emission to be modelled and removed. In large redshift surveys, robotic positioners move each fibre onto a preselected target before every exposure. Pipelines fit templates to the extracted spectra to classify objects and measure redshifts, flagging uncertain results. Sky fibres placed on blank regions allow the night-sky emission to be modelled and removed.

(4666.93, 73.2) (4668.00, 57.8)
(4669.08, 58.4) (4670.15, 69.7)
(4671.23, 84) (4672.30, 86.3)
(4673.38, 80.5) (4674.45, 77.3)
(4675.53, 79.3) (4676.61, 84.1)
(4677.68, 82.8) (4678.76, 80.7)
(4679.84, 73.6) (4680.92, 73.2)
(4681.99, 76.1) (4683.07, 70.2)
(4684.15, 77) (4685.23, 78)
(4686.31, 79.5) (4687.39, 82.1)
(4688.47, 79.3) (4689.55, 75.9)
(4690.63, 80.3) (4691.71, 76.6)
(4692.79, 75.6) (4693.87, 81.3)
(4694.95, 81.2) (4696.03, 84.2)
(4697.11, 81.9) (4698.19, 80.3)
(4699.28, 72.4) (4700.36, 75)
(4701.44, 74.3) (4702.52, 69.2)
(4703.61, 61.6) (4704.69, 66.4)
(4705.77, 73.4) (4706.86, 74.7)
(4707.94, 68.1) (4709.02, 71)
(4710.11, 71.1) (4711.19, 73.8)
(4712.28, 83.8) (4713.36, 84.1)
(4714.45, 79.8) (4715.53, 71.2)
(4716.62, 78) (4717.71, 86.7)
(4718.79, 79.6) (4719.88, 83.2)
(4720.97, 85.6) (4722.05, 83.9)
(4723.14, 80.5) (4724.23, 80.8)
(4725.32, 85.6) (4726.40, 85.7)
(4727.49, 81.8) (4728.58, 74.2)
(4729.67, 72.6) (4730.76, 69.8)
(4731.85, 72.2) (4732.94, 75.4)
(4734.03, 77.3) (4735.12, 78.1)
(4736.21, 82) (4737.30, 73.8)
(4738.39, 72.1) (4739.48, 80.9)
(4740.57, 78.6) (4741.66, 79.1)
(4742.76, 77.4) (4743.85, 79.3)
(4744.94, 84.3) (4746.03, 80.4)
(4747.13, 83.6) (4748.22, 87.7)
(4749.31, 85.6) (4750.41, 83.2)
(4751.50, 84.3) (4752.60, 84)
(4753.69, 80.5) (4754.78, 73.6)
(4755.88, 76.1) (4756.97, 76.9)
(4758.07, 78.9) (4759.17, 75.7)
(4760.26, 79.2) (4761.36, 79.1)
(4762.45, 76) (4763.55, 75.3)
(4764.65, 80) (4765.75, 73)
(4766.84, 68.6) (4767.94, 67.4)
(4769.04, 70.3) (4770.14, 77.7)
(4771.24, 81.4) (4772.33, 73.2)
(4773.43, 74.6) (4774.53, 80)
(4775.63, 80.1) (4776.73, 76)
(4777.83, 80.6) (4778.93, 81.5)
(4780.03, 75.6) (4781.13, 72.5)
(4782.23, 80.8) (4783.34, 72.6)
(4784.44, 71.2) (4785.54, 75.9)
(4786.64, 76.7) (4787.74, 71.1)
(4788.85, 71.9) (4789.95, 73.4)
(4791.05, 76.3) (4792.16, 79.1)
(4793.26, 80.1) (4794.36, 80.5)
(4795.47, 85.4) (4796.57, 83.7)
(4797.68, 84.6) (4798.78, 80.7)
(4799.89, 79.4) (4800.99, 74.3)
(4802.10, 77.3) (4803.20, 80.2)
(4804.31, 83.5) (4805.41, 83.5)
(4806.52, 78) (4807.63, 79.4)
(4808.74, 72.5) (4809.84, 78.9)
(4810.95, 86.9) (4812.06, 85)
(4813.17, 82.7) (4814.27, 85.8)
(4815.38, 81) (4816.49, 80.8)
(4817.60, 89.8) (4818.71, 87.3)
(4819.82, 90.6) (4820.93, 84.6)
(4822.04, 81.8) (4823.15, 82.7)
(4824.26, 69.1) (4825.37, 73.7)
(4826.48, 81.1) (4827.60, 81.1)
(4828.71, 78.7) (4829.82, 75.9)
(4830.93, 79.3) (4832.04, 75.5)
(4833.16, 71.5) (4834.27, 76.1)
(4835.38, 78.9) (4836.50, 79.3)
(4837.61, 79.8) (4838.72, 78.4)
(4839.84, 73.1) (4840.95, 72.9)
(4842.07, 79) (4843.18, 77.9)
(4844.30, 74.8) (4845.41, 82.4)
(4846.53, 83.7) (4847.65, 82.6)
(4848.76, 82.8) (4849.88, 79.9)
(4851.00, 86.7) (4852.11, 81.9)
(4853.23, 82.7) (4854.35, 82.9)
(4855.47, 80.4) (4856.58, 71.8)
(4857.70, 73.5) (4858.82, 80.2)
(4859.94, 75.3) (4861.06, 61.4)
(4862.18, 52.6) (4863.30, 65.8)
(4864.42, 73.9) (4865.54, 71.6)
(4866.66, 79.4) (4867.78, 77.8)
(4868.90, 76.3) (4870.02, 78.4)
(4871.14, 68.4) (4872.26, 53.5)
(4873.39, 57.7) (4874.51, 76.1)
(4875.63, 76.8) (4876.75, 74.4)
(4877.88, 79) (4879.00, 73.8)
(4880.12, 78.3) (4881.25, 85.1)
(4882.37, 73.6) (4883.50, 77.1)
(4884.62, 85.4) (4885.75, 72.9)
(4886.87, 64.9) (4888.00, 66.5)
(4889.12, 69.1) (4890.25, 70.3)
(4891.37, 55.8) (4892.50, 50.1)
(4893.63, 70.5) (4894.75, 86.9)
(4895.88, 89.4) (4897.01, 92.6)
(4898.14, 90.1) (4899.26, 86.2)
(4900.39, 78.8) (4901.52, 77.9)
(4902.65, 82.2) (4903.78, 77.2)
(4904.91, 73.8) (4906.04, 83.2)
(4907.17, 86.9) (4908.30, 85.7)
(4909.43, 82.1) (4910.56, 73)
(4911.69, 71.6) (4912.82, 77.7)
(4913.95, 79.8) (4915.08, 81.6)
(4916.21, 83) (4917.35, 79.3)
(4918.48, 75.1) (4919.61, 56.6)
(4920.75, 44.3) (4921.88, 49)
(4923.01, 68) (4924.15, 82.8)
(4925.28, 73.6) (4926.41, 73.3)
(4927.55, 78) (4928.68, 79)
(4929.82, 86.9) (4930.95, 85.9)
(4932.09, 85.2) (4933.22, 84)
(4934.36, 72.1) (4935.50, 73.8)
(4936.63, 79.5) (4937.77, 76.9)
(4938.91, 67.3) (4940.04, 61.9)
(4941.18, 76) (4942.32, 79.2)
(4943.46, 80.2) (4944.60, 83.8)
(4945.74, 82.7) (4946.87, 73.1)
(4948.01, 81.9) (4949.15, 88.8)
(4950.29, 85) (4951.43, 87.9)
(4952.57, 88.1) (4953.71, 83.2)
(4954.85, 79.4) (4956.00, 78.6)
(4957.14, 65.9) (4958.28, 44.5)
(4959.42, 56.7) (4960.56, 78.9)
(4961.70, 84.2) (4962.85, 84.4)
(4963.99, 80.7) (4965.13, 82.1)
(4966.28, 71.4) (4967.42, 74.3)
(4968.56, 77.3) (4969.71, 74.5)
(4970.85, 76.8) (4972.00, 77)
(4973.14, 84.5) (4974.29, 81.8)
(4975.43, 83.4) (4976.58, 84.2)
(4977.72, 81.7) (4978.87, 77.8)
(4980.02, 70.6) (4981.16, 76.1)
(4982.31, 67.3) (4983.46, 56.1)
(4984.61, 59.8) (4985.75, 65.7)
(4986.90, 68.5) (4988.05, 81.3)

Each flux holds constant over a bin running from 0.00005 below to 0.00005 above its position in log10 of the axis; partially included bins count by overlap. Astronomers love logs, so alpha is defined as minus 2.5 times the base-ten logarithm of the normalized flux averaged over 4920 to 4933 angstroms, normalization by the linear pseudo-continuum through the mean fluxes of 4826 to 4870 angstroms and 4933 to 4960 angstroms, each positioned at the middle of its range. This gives 0.04 mag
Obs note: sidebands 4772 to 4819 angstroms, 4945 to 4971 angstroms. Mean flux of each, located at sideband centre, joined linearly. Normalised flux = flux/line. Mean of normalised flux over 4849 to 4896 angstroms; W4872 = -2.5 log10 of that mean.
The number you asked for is 0.07 mag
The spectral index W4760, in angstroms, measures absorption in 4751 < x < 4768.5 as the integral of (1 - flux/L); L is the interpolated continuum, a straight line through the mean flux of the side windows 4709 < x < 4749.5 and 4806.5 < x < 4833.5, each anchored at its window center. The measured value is 0.7 angstroms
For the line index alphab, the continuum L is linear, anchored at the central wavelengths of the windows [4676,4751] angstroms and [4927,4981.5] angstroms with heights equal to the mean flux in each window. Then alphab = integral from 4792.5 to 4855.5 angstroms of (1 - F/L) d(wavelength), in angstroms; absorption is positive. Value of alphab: -1.9 angstroms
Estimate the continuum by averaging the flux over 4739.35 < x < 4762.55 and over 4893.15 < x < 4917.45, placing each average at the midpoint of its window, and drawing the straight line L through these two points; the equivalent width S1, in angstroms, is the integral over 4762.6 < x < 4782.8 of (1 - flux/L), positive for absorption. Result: 1.1 angstroms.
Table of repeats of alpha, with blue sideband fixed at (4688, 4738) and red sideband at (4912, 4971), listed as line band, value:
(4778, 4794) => 0.015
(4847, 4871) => 0.007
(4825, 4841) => -0.008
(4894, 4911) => -0.092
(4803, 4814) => -0.062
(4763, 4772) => 0.039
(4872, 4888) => 0.040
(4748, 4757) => -0.060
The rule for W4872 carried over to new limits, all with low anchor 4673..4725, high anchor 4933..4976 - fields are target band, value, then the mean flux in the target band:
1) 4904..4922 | 0.04 mag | 74.6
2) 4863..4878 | 0.08 mag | 72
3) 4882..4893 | 0.13 mag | 68.6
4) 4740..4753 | -0.06 mag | 82.2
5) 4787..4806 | -0.02 mag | 79.1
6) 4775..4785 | 0.01 mag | 76.8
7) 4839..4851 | -0.02 mag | 79.2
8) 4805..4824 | -0.07 mag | 82.8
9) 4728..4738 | 0.04 mag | 75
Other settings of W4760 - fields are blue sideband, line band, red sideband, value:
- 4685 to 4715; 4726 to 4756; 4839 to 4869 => -1.1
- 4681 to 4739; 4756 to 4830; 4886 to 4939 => -1.9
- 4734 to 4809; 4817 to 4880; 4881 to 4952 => 0.5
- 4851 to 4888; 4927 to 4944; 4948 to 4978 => -0.2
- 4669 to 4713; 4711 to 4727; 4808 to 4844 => -0.9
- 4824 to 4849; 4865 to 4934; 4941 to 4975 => 2.2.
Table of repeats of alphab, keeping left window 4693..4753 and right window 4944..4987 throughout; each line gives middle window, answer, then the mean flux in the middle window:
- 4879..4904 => 0.2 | 76.3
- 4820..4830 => -0.2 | 79.3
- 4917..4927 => 1.3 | 66.6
